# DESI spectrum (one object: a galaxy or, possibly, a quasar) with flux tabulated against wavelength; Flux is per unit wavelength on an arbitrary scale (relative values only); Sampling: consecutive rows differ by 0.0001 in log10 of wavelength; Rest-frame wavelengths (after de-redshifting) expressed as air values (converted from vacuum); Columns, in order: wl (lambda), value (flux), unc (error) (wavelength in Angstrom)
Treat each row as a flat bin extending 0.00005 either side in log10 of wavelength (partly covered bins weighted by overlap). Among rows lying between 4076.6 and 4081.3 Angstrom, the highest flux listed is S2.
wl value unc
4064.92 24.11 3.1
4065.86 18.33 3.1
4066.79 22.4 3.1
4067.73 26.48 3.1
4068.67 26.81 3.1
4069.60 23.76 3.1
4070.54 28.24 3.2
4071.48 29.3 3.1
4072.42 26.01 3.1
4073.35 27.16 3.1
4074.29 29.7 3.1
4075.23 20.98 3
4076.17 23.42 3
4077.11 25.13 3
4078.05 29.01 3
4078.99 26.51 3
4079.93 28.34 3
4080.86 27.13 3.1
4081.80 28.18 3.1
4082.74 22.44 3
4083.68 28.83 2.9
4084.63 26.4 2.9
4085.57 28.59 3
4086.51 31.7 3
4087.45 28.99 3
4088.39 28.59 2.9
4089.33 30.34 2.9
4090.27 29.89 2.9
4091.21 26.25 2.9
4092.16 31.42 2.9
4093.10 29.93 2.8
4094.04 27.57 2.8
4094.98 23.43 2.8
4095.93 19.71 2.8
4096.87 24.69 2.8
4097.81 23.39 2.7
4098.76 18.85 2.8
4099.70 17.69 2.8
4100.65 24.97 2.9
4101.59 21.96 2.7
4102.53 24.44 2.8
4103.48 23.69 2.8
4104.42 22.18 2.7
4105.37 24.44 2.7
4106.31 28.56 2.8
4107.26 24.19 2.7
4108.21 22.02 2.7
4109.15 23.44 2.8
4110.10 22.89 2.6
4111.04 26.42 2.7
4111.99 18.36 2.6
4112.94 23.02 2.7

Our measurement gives 29.01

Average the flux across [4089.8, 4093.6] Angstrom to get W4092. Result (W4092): 29.4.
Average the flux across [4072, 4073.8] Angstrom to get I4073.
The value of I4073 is 26.7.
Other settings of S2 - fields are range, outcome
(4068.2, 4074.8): 29.7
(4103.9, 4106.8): 28.56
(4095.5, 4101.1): 24.97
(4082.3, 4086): 28.83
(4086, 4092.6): 31.7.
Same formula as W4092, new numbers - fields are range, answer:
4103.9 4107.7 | 24.8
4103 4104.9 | 22.9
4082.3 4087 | 27.6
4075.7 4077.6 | 24.3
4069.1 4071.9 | 27.1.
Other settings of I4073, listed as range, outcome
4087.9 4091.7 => 28.8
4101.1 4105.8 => 23.4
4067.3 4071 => 26.3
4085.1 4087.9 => 29.8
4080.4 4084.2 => 26.6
